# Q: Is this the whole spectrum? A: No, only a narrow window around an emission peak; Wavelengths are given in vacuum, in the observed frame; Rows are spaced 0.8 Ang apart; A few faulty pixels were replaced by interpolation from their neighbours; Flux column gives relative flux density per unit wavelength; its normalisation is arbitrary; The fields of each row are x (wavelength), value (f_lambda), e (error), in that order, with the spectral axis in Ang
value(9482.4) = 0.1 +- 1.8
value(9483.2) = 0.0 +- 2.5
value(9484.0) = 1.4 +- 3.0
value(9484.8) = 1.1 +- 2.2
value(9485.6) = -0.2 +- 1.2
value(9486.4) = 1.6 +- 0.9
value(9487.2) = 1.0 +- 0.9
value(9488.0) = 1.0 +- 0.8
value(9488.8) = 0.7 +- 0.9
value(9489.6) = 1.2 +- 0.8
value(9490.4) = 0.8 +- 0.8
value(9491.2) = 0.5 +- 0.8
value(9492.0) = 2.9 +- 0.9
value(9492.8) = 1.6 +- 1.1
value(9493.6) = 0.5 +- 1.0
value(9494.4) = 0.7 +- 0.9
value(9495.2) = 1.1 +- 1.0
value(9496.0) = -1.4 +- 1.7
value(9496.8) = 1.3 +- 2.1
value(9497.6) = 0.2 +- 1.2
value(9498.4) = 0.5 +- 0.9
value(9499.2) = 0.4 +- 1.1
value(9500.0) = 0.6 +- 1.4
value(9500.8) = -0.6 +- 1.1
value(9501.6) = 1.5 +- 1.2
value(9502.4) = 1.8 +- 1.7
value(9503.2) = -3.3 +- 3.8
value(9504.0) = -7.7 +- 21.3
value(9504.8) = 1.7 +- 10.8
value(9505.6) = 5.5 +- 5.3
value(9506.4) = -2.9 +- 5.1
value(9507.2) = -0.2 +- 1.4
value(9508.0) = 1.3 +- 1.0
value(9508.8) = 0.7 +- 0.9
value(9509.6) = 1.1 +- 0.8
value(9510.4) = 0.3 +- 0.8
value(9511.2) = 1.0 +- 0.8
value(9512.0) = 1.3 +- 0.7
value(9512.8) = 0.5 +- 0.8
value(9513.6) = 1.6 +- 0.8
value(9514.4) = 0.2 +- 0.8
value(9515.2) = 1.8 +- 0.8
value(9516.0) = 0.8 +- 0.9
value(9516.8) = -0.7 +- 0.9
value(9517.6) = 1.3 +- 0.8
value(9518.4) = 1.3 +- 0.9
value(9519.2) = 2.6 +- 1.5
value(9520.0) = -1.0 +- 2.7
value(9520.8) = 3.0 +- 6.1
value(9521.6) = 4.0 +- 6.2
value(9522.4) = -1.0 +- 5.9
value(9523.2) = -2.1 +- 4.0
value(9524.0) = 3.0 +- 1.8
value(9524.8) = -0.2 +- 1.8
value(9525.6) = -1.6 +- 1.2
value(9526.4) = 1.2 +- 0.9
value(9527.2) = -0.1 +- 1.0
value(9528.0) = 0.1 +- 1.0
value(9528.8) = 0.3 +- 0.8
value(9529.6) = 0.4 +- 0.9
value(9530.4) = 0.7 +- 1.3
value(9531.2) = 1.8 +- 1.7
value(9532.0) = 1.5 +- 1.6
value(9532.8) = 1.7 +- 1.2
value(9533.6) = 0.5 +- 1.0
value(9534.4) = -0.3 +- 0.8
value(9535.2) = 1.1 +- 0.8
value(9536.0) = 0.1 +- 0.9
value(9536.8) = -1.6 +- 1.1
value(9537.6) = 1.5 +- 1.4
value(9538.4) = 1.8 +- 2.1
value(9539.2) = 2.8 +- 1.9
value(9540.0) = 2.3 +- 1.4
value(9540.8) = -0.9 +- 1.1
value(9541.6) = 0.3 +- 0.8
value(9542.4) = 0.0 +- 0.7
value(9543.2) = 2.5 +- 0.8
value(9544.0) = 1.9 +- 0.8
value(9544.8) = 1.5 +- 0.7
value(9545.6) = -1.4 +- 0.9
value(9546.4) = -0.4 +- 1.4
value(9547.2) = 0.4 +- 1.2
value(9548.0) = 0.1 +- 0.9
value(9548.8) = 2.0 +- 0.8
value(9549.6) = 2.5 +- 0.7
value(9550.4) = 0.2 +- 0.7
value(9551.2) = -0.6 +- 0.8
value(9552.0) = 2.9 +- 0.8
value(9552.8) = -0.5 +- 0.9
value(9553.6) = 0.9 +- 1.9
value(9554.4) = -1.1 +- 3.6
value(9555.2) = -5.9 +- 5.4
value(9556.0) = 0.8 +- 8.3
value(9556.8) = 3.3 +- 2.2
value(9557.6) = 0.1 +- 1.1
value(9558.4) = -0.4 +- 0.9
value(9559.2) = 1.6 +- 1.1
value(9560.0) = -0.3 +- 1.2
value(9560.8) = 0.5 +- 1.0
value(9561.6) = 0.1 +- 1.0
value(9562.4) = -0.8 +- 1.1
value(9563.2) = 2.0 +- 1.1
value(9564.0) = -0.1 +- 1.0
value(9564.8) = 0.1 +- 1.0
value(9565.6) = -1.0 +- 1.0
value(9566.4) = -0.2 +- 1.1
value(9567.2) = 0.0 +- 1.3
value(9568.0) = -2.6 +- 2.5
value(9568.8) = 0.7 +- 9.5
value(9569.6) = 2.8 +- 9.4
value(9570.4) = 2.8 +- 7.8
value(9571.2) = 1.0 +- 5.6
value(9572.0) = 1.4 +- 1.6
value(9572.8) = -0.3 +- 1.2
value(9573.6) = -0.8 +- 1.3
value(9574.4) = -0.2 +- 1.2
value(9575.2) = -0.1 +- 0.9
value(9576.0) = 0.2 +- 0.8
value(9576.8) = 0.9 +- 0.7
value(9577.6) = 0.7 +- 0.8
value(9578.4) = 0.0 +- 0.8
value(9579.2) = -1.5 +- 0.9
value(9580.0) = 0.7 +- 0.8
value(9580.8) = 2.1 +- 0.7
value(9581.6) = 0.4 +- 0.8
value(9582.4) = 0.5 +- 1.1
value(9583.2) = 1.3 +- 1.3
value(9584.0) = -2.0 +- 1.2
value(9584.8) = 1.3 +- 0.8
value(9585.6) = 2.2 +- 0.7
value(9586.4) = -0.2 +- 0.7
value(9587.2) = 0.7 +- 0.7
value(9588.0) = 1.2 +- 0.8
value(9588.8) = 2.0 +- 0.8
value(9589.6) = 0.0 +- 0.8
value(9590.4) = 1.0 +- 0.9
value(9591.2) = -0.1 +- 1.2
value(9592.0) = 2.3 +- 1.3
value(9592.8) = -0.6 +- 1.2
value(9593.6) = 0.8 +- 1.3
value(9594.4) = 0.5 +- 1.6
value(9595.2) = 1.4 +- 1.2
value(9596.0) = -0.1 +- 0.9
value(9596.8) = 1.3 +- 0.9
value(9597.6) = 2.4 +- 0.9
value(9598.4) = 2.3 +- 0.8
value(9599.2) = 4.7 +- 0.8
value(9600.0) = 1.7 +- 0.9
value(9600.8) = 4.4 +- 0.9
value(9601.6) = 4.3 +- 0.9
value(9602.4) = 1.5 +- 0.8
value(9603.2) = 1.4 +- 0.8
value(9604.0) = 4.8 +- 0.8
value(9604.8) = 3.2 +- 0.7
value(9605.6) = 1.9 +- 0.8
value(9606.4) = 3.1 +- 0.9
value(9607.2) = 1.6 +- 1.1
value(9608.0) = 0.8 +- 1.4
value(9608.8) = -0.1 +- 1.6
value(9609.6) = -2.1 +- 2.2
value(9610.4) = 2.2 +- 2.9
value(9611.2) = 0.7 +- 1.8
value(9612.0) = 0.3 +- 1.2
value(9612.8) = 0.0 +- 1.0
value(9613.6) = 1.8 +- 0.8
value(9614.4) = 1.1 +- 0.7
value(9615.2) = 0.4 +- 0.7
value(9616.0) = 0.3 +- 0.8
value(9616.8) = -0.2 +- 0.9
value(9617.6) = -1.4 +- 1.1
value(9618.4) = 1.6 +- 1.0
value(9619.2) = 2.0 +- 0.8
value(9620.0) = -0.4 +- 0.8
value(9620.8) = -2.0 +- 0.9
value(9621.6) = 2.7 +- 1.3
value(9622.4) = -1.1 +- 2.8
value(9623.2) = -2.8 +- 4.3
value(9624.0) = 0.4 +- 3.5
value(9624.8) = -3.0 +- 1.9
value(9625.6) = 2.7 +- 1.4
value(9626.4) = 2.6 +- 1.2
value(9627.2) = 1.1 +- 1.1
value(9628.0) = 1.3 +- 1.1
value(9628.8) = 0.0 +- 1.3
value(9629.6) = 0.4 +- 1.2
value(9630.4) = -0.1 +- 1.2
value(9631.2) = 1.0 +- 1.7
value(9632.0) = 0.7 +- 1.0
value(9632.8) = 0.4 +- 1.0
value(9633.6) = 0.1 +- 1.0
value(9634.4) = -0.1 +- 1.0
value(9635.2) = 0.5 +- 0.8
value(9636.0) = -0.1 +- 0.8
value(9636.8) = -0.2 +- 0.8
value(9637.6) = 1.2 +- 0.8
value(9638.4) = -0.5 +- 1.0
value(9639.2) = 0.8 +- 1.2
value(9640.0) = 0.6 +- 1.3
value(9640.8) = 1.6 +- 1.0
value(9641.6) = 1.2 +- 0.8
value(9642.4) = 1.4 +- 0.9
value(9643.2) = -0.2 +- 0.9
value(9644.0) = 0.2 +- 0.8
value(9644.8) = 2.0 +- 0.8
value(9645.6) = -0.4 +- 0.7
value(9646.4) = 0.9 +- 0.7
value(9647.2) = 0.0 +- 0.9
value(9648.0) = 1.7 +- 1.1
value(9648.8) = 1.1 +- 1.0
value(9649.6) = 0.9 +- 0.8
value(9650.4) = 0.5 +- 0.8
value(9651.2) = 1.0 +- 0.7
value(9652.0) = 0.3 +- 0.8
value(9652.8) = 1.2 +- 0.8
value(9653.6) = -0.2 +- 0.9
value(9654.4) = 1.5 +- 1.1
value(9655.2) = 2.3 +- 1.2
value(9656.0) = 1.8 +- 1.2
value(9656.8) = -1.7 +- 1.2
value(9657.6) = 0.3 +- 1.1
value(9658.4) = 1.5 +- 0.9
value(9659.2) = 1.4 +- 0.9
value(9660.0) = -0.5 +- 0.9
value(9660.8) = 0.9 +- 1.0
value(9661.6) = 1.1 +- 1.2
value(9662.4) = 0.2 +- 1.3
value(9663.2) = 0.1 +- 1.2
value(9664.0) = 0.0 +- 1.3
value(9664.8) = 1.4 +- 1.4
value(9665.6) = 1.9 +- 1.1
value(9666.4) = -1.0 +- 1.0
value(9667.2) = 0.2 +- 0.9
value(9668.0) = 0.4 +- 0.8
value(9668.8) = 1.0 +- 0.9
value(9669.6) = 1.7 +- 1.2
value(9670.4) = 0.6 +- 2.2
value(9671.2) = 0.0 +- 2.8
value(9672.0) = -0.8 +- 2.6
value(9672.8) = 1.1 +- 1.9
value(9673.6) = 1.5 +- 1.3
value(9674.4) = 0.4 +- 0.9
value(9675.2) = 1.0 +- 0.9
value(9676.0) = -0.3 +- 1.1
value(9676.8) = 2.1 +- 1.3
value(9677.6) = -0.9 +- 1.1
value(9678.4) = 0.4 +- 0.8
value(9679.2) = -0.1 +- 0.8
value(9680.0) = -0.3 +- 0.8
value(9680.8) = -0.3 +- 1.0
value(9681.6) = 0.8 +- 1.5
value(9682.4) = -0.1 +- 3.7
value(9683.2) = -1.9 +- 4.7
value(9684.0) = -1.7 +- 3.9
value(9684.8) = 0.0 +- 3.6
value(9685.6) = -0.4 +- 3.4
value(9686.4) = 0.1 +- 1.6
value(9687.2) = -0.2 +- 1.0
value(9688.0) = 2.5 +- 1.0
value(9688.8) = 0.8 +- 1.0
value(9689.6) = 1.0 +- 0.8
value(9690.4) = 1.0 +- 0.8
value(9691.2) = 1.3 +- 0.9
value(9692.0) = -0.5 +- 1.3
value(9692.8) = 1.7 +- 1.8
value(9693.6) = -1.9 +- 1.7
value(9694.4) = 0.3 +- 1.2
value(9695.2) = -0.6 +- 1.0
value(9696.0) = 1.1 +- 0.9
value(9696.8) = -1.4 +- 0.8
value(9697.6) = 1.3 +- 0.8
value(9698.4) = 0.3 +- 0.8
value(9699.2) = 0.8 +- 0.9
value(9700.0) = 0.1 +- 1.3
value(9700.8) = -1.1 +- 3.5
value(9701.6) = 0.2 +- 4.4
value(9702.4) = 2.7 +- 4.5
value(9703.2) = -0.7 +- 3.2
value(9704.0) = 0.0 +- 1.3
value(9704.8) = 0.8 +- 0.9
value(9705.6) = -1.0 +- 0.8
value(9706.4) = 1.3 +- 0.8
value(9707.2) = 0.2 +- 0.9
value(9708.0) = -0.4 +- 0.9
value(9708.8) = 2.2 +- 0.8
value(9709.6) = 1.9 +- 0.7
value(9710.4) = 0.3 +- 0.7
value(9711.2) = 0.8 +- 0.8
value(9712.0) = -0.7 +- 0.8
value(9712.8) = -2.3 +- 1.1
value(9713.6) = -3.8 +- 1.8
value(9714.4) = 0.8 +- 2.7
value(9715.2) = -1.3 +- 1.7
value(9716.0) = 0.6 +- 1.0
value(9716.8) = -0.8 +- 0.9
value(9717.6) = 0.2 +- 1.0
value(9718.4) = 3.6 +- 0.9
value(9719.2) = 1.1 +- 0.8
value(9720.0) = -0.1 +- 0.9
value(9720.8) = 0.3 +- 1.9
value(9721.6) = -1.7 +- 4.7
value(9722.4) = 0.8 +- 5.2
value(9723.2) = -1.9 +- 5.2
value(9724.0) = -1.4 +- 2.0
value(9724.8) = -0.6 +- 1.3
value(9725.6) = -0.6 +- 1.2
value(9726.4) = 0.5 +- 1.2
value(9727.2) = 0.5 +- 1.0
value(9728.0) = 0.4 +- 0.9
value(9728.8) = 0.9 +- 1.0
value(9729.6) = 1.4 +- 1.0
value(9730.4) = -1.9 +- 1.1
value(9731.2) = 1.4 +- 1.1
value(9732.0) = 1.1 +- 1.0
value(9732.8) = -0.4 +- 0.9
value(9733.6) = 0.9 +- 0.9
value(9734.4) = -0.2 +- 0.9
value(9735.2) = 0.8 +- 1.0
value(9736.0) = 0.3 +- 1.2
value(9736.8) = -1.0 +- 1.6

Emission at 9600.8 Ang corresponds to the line Hbeta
